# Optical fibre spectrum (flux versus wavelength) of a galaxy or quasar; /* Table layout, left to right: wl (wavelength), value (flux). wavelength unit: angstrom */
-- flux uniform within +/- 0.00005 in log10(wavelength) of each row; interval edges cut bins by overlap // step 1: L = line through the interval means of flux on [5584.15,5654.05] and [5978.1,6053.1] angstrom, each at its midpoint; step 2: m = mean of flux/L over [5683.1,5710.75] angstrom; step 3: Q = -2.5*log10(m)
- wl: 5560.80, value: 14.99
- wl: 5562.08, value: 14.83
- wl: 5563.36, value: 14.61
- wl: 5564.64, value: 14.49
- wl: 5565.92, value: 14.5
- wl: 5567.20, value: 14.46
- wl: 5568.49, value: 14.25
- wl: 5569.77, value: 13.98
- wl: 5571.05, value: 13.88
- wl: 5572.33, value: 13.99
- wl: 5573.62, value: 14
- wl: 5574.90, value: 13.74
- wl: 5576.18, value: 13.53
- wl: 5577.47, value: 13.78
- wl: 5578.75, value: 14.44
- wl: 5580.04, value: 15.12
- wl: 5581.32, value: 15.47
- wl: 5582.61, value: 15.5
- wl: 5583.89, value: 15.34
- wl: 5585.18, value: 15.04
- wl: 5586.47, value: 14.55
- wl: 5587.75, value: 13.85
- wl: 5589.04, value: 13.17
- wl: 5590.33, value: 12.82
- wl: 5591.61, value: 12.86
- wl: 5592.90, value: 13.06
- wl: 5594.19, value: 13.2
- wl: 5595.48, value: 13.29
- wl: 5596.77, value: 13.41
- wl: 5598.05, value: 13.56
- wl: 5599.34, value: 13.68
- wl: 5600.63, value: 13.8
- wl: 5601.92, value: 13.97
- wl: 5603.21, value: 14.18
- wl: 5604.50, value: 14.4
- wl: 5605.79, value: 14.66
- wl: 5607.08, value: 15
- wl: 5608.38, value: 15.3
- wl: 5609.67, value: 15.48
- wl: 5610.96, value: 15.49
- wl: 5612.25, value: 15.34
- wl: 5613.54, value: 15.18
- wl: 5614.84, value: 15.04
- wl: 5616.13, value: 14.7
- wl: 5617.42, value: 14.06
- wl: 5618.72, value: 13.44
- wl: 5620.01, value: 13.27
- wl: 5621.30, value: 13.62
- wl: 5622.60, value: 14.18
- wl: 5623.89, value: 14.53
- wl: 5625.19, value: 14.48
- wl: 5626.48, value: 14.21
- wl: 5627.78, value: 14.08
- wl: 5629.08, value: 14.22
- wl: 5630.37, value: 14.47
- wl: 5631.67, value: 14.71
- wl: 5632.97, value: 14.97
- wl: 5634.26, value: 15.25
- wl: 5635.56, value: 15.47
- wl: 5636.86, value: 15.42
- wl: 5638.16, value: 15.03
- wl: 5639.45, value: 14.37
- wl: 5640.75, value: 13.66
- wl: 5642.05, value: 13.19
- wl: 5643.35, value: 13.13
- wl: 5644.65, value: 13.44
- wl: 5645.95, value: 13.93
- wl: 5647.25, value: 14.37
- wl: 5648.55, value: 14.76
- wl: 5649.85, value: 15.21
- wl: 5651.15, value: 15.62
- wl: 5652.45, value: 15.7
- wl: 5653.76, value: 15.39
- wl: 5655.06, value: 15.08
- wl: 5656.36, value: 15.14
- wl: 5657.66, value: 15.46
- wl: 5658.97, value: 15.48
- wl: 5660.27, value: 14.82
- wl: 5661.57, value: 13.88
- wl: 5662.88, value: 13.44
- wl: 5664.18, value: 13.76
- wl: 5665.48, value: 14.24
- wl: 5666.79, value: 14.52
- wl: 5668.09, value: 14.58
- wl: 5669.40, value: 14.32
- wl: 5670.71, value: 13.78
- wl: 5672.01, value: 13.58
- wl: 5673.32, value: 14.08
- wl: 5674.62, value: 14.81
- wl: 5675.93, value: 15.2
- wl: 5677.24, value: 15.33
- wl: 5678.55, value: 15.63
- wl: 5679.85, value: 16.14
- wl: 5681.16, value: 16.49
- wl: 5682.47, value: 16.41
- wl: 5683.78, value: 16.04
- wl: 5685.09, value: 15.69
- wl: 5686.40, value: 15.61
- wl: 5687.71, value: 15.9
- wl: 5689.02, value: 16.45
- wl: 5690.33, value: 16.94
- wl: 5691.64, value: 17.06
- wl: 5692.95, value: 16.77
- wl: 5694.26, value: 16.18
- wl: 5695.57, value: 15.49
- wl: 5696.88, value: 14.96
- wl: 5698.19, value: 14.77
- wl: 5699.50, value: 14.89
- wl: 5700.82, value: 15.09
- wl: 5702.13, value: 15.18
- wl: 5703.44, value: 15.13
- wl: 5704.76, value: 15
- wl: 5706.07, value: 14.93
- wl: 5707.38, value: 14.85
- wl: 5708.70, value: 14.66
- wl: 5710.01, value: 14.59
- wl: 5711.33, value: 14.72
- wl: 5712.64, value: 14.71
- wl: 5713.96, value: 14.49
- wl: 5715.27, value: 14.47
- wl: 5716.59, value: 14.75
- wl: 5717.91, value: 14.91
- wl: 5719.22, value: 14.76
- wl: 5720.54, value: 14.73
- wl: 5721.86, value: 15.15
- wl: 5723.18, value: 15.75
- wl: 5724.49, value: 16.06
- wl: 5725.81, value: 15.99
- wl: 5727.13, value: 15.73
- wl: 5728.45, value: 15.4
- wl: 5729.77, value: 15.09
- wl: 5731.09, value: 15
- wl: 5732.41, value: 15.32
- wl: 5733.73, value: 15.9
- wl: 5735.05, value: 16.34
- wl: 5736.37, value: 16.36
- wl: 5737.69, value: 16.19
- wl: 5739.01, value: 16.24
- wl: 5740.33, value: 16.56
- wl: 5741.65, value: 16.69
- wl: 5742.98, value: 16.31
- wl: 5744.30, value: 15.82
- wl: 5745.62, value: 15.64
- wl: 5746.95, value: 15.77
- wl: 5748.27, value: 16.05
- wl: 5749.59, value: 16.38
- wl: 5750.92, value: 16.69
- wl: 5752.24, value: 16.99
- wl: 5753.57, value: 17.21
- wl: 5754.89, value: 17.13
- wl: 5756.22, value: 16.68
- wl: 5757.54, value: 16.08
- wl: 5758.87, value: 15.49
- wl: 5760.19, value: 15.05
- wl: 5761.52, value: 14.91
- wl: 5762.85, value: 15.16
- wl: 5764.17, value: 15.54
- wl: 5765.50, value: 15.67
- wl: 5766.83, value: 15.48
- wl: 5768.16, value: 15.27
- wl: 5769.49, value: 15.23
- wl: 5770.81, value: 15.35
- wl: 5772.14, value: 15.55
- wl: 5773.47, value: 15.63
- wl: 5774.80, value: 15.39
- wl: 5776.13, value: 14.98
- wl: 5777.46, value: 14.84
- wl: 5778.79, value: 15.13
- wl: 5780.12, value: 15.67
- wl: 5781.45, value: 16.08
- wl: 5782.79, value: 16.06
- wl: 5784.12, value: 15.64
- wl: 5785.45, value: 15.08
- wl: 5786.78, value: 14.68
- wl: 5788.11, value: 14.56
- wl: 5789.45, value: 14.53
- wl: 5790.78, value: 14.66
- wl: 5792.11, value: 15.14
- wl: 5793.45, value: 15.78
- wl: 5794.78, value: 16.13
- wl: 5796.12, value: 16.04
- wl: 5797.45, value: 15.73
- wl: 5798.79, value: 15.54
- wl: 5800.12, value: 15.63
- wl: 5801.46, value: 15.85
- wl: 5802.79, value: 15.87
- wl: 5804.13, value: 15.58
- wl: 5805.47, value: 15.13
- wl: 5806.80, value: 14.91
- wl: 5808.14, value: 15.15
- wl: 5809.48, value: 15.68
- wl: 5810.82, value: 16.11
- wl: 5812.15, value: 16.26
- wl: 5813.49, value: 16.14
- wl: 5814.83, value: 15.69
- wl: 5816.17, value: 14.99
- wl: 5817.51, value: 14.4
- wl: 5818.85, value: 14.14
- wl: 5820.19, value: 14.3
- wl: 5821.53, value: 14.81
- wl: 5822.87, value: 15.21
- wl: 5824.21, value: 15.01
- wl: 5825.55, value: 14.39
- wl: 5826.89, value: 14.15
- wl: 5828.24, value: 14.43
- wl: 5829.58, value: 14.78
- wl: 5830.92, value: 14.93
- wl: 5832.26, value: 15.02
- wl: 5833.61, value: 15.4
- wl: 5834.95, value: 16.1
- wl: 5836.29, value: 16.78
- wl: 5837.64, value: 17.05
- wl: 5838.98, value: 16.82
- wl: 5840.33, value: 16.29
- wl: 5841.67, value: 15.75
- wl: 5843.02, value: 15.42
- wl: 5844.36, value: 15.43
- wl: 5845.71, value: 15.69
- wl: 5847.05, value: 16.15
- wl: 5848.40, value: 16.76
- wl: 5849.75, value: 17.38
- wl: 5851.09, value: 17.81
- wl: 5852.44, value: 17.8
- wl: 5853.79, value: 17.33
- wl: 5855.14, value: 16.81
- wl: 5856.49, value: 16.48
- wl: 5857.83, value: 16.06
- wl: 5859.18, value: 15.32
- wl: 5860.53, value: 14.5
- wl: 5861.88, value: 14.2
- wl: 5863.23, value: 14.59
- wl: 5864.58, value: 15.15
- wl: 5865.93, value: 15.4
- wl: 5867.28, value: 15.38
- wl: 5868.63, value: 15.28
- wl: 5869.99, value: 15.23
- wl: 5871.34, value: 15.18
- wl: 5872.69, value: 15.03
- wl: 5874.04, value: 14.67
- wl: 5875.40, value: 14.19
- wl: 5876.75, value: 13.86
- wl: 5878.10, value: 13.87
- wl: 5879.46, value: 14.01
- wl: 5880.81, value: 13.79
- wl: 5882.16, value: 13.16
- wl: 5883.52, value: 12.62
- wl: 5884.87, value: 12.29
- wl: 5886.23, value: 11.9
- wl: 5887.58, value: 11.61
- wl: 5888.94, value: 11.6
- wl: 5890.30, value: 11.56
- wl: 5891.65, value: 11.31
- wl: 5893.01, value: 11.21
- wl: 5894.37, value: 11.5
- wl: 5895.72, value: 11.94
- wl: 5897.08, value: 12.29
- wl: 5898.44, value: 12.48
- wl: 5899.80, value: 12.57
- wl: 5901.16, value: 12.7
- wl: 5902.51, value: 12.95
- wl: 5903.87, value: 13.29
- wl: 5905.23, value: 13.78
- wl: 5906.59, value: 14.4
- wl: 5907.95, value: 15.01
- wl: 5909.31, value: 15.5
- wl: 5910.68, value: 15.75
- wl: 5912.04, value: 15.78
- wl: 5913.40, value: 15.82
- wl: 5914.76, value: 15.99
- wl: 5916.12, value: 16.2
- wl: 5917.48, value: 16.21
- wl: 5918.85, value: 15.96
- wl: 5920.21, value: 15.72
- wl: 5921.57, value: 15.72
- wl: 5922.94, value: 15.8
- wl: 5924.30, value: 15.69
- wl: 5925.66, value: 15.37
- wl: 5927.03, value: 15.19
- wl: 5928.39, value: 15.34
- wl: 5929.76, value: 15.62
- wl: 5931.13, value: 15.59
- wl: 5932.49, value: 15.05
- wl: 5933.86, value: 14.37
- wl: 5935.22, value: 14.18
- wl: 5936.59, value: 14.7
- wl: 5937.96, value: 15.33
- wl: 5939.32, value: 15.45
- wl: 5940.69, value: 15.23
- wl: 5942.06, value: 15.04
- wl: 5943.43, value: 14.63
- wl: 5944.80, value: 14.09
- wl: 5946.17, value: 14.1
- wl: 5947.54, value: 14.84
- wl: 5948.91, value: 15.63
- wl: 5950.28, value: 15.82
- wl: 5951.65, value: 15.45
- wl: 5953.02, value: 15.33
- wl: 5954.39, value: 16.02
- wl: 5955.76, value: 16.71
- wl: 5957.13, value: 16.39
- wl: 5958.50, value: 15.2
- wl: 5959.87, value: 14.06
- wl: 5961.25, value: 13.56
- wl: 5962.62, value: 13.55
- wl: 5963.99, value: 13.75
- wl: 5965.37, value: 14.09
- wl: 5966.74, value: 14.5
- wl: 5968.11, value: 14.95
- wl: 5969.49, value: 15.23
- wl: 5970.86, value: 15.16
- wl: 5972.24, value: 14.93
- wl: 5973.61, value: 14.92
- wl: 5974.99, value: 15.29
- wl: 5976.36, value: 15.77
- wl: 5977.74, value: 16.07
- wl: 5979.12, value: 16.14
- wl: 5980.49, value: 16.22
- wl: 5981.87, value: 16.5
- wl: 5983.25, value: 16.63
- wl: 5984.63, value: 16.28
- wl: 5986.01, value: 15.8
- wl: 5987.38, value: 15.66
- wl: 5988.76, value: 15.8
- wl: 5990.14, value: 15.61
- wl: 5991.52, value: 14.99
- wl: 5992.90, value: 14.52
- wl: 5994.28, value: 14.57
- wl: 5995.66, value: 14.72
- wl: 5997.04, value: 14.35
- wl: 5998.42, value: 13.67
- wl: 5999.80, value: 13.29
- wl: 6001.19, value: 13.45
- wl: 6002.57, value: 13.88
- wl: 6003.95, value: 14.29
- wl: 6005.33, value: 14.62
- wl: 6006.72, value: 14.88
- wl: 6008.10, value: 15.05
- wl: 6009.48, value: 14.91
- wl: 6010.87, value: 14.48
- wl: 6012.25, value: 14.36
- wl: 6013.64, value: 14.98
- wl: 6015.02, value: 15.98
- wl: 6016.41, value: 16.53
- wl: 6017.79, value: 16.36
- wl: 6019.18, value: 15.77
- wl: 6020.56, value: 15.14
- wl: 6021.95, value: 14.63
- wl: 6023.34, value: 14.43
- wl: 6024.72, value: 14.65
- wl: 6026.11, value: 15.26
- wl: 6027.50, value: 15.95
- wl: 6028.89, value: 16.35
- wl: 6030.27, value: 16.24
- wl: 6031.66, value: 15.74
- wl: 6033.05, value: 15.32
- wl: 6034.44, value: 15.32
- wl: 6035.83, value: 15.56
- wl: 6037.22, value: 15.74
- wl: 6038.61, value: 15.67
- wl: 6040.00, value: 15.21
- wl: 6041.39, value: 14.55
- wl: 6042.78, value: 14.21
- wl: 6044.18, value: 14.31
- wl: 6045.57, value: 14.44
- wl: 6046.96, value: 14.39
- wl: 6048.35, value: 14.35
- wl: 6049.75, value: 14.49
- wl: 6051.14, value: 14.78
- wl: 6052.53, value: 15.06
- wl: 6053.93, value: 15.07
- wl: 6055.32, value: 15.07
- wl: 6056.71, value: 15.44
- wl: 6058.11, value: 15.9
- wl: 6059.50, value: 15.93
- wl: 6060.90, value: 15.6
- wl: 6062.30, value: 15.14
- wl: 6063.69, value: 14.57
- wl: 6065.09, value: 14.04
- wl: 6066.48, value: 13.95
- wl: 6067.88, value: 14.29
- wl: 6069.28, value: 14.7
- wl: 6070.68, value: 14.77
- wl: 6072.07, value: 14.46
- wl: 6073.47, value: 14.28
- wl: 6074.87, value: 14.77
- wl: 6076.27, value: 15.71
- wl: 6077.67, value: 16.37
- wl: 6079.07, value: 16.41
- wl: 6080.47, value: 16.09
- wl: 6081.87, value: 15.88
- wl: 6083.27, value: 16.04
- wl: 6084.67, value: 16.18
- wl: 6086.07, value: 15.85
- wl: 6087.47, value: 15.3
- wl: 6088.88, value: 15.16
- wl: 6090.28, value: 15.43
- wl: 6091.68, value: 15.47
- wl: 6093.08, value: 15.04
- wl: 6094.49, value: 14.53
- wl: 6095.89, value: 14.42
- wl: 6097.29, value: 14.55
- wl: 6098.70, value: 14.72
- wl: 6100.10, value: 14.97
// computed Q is -0.08 mag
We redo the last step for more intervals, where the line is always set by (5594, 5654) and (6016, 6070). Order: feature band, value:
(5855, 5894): 0.07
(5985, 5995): -0.02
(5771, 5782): -0.05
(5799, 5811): -0.06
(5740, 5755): -0.12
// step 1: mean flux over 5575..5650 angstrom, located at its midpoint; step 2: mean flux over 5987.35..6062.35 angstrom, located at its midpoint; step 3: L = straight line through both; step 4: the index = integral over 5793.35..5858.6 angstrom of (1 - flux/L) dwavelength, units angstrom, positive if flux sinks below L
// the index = -4.7 angstrom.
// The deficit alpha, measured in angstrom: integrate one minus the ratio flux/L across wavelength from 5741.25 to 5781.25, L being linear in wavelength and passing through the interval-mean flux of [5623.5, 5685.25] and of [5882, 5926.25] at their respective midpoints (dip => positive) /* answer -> -4.04 angstrom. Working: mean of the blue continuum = 14.7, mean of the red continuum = 13.8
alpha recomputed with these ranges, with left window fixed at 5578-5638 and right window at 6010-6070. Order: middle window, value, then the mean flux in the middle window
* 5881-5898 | 3.29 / 12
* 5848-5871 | -1.77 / 15.9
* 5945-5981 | -0.34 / 15.1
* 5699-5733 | -1.14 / 15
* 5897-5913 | 0.98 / 14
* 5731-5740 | -0.86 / 16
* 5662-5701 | -2.05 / 15.3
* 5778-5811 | -1.68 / 15.4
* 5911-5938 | -1.04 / 15.5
